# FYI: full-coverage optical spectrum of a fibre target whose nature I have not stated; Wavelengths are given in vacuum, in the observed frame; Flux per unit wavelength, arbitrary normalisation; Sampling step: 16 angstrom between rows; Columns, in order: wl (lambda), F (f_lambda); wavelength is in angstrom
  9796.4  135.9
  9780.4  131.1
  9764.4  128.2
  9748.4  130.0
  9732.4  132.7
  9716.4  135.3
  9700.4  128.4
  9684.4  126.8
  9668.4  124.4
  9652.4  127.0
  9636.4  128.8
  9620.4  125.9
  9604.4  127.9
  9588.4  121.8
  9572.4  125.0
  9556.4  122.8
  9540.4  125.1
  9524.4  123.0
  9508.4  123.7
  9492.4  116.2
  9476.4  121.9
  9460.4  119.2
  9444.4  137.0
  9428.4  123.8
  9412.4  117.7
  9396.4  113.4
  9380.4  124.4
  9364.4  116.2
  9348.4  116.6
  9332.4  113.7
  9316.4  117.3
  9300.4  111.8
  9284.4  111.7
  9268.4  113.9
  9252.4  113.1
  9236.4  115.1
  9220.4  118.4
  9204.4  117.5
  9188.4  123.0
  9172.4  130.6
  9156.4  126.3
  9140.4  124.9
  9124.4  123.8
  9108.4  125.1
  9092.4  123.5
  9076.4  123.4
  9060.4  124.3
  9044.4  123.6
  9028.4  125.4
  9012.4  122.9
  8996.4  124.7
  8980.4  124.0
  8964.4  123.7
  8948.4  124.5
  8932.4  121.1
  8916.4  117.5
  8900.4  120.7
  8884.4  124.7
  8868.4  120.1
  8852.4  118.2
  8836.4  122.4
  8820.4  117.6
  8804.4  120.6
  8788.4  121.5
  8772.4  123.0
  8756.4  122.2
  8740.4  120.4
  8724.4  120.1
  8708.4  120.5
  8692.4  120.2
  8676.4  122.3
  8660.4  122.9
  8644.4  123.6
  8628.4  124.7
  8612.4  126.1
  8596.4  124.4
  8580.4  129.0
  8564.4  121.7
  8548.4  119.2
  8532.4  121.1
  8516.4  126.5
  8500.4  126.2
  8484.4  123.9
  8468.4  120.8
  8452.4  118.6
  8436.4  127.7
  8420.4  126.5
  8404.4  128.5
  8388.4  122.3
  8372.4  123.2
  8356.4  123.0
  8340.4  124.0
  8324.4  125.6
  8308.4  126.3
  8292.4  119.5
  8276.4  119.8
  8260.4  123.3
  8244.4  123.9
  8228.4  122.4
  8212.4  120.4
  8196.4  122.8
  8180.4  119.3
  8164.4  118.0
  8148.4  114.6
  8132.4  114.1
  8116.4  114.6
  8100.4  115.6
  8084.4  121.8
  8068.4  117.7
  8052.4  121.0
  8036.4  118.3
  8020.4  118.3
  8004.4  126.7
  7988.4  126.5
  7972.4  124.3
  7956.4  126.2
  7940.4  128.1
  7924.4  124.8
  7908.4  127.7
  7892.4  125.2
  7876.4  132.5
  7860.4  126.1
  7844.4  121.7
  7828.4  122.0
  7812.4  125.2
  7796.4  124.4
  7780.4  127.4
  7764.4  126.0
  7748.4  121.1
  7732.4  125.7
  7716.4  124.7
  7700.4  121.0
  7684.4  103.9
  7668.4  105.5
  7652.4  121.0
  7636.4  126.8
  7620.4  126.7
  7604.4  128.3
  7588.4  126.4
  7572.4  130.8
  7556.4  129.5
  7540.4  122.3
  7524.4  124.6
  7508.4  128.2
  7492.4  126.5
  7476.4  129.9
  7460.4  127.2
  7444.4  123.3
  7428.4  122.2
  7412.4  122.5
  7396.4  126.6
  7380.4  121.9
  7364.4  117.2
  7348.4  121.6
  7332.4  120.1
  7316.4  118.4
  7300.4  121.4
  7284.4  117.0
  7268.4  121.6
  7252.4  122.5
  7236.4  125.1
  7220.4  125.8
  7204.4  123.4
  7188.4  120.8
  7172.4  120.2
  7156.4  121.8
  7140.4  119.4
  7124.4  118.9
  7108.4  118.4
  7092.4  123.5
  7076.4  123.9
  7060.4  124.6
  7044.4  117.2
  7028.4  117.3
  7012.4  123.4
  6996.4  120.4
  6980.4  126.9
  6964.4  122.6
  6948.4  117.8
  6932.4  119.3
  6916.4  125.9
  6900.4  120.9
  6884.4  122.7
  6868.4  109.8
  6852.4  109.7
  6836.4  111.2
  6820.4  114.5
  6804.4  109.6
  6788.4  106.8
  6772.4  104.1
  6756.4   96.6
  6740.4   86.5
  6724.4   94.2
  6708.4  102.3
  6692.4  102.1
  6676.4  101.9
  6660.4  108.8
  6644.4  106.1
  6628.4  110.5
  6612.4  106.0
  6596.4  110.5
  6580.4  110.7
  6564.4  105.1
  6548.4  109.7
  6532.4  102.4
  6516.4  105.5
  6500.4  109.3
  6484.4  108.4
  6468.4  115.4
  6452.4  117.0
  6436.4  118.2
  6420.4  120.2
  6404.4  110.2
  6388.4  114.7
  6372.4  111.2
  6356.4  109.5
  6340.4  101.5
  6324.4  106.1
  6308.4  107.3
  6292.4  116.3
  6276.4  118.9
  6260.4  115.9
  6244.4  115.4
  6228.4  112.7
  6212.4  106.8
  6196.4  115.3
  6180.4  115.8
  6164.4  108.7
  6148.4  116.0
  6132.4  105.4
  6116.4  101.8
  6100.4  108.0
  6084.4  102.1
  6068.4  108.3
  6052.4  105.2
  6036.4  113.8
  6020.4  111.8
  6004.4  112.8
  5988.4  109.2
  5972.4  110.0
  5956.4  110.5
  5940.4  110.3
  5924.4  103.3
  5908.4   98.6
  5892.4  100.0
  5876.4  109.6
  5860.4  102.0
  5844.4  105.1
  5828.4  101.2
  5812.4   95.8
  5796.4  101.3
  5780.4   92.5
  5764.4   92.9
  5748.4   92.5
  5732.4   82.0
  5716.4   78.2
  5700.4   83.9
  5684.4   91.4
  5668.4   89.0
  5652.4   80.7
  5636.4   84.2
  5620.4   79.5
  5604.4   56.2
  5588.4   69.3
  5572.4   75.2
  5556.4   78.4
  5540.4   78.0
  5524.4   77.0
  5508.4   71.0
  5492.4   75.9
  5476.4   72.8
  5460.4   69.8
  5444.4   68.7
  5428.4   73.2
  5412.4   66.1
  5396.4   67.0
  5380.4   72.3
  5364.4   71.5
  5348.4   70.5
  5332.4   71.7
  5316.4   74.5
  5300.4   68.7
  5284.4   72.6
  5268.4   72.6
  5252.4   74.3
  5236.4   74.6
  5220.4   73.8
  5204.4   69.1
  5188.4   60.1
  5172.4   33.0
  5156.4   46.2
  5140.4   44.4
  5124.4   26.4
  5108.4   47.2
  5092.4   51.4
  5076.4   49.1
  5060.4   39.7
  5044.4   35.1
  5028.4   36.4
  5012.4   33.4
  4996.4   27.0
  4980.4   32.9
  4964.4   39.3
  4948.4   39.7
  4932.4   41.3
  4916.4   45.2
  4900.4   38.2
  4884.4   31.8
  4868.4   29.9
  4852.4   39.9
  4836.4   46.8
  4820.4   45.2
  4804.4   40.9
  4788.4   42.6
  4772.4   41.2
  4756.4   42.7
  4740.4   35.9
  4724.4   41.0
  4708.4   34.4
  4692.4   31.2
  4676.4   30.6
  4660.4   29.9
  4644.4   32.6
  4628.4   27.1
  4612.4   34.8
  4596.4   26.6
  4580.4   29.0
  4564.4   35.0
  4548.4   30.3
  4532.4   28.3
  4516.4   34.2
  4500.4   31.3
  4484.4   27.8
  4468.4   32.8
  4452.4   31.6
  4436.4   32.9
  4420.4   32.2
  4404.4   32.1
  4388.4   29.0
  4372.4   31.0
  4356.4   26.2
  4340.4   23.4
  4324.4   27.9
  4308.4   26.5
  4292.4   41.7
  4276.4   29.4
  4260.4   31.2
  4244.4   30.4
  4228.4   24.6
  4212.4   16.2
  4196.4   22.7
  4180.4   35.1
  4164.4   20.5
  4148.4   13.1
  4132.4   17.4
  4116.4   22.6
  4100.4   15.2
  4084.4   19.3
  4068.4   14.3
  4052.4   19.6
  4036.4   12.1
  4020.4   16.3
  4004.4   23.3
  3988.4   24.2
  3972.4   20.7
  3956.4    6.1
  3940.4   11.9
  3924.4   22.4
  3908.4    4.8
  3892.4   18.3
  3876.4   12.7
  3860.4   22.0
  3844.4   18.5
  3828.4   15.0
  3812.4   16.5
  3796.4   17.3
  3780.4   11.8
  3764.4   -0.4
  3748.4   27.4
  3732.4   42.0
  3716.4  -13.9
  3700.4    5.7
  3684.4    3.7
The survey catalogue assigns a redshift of 0.302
